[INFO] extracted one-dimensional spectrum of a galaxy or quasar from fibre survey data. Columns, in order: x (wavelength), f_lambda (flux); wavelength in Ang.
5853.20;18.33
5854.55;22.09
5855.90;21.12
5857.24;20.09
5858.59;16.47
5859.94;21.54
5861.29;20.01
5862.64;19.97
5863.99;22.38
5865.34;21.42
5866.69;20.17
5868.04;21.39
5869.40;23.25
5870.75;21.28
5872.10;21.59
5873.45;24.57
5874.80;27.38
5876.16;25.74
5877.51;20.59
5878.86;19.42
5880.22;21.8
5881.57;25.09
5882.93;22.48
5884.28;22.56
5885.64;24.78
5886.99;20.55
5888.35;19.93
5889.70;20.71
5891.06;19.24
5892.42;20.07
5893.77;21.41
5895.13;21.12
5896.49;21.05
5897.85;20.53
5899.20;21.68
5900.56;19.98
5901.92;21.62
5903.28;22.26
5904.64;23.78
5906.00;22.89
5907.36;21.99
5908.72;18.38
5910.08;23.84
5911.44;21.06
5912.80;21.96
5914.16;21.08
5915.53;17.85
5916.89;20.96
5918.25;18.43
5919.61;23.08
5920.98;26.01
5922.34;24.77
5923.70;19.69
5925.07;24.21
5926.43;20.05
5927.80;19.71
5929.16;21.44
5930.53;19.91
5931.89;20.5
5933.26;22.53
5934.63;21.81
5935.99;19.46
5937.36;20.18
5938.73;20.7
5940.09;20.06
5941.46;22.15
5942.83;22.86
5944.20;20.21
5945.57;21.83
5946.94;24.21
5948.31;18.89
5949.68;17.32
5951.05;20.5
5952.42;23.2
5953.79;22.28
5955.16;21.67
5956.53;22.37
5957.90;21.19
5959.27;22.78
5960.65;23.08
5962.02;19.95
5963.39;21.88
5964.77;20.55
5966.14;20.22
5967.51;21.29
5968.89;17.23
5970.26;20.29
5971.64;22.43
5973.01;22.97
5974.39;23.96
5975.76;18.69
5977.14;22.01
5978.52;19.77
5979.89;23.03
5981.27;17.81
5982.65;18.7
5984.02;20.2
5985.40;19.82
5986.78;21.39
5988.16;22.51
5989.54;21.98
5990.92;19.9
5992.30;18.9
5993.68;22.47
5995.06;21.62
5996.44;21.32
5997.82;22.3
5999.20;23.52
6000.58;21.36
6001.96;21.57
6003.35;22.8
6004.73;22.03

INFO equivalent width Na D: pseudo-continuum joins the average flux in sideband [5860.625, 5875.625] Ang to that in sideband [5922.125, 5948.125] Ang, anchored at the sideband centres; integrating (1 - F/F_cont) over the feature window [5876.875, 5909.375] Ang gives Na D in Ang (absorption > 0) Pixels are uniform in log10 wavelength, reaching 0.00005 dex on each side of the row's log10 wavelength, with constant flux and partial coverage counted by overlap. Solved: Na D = 0.6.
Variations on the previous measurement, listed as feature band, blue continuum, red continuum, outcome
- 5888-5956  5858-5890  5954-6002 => 1.1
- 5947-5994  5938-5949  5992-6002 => 1.3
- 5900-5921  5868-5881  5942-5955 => 0.6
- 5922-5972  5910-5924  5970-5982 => 0.7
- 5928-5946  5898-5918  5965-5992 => 0.0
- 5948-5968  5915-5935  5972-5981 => 0.3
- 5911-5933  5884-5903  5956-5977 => -0.2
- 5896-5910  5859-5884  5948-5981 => 0.2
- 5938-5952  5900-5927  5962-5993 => 0.2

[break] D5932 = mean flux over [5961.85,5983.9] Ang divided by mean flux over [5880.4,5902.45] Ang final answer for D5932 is 0.96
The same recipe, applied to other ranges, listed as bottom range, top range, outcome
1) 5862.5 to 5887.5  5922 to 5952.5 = 0.94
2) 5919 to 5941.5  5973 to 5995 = 0.97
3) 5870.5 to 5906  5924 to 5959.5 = 0.96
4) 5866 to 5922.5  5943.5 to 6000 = 0.97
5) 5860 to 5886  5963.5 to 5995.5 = 0.93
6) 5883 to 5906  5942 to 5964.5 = 1.00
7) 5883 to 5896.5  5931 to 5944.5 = 0.99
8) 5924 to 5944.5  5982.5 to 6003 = 1.01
